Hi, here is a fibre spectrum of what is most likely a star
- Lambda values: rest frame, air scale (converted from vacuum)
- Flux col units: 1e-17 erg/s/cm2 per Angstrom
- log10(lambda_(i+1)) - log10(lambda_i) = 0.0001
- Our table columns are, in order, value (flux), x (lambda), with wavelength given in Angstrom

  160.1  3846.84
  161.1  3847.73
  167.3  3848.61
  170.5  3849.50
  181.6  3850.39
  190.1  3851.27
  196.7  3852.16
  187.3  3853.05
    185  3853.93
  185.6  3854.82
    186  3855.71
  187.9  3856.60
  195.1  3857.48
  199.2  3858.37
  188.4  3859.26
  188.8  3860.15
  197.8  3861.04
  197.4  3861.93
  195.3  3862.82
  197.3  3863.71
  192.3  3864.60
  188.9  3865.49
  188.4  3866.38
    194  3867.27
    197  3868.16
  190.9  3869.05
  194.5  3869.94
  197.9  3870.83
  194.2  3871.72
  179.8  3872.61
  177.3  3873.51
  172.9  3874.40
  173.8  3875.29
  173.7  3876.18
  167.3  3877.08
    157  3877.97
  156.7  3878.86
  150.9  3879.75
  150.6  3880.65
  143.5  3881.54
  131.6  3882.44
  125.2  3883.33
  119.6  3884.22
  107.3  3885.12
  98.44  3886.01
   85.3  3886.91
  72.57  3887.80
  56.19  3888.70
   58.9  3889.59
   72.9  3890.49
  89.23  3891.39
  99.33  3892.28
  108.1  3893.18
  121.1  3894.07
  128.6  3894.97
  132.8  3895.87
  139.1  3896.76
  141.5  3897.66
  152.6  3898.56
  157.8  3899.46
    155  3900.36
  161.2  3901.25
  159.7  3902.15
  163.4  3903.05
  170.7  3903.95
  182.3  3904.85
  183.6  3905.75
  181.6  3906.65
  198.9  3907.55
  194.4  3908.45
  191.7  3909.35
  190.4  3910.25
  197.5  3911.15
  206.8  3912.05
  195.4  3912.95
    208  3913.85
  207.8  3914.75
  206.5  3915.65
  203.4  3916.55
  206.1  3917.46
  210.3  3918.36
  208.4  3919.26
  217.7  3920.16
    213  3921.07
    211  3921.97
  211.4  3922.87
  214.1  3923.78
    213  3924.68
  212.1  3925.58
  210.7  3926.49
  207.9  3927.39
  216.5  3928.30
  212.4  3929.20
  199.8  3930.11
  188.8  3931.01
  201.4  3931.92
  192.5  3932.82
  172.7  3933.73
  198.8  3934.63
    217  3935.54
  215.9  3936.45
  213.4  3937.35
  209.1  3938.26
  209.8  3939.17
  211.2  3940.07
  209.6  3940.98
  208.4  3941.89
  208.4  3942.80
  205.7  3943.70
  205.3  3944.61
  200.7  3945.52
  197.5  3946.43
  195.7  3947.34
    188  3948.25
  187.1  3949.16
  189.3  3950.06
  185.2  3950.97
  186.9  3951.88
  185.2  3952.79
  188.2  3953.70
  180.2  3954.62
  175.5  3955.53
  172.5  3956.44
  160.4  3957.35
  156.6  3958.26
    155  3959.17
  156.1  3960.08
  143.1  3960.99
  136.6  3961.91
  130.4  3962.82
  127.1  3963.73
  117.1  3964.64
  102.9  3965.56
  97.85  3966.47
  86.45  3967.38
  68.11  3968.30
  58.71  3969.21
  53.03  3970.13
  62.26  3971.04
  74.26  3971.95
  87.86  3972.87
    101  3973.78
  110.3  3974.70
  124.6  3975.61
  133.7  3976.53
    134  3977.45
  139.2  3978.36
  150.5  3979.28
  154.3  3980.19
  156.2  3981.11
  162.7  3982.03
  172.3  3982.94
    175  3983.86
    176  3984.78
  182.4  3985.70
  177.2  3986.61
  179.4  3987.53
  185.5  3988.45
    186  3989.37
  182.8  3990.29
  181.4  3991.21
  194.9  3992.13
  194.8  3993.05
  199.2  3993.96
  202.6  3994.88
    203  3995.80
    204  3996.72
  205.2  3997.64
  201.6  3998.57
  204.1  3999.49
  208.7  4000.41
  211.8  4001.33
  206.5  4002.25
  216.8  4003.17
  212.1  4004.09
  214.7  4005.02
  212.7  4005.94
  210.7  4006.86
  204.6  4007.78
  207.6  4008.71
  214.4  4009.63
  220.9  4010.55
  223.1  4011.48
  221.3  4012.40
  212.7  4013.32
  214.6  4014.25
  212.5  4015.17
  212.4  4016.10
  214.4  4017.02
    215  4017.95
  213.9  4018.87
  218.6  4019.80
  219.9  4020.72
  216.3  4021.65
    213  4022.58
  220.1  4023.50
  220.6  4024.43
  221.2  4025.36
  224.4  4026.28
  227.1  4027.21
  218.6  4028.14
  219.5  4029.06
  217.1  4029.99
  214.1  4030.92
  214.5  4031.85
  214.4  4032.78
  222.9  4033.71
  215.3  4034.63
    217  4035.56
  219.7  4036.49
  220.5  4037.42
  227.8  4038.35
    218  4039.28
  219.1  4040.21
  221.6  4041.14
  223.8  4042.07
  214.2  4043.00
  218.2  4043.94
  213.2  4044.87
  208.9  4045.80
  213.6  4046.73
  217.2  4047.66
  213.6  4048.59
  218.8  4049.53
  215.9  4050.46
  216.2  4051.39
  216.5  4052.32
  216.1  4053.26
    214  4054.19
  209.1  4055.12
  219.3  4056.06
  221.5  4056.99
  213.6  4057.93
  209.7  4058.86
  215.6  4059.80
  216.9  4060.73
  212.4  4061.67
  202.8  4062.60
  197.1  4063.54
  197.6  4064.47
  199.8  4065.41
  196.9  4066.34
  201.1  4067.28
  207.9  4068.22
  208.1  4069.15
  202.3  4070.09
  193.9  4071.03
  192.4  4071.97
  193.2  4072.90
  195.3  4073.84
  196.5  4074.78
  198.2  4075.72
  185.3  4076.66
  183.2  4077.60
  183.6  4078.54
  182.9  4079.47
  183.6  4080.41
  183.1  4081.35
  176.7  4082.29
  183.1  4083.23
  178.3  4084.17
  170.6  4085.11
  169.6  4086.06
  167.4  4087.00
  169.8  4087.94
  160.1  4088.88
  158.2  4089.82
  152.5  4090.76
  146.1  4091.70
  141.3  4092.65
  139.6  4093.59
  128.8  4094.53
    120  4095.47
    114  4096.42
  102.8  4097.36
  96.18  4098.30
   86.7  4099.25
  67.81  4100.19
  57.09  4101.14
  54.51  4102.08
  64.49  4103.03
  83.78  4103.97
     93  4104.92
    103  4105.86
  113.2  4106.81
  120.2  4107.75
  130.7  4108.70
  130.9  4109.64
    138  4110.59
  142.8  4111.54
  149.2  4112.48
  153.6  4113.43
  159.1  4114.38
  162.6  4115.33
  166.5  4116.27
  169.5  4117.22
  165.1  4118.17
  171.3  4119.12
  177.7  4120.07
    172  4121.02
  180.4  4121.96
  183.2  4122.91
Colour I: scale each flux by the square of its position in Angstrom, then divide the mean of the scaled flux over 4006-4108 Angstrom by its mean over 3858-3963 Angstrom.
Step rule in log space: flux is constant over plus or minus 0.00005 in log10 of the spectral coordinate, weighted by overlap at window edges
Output 1.15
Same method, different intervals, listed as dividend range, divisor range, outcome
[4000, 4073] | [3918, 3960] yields 1.13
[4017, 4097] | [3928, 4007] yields 1.21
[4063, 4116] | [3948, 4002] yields 1.03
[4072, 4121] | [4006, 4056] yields 0.70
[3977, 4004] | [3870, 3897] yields 1.48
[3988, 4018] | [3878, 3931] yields 1.32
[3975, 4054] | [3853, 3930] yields 1.26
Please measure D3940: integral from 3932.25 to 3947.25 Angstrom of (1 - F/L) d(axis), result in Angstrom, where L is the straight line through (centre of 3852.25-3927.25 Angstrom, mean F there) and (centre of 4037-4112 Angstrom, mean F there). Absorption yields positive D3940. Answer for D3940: -2.9 Angstrom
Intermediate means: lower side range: 170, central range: 205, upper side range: 175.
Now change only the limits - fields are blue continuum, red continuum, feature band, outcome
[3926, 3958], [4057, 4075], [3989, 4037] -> -2.6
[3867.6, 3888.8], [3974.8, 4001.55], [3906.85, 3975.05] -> -4.8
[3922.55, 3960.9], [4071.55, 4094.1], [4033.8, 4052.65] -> -3.9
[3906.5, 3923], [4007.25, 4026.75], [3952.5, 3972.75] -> 8.1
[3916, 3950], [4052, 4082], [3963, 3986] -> 9.5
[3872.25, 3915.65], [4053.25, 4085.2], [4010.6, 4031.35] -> -3.7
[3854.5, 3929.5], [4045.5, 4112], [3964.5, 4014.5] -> 0.7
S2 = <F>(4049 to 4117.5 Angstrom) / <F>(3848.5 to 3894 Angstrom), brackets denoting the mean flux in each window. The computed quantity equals 1.0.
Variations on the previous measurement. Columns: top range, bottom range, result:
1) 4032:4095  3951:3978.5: 1.55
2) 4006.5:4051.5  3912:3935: 1.06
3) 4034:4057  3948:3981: 1.61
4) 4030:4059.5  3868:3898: 1.59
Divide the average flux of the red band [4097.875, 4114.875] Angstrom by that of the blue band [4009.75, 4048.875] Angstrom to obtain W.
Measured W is 0.5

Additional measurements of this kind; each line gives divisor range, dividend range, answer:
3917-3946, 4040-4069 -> 1.02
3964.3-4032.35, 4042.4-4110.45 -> 0.95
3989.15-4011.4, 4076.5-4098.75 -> 0.77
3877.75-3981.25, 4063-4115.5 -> 0.95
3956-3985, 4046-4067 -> 1.68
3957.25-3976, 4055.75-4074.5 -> 1.88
